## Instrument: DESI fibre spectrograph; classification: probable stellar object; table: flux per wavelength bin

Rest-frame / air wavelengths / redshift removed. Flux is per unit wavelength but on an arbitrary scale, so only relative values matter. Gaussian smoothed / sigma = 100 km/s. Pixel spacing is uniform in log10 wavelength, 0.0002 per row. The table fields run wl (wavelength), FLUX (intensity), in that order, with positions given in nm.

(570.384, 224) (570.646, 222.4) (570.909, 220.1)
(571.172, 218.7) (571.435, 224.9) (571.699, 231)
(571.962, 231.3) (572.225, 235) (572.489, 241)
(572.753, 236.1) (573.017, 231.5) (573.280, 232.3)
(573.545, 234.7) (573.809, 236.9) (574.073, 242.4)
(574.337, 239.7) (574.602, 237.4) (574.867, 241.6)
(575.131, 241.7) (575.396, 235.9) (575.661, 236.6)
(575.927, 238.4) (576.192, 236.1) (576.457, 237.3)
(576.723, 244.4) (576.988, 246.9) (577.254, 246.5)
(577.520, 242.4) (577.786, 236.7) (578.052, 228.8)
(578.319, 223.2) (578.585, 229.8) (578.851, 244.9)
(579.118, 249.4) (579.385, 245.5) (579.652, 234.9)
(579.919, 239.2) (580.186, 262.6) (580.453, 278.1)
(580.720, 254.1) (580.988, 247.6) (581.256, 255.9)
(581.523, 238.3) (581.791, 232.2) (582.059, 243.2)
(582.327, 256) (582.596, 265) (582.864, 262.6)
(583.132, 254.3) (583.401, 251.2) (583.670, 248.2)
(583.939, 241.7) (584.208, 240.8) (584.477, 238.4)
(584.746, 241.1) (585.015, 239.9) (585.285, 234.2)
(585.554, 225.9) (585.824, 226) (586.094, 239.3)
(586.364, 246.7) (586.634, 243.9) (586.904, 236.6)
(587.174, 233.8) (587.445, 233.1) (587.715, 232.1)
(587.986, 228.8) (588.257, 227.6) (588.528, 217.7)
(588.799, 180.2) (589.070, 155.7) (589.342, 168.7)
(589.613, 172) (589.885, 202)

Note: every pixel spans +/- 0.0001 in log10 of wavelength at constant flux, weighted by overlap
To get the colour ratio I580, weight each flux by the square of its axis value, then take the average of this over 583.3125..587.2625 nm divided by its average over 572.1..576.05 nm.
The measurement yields 1.05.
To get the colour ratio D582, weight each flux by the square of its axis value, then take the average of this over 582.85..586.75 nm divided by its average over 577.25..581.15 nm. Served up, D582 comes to 1.0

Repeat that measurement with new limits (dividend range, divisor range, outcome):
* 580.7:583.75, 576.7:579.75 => 1.06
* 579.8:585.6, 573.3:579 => 1.07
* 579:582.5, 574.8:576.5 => 1.06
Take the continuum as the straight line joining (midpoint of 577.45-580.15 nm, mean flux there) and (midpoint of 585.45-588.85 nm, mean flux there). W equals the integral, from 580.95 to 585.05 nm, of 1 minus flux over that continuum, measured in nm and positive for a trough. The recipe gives -0.236 nm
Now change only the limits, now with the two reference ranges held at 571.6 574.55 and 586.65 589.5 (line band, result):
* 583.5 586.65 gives -0.31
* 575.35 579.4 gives -0.17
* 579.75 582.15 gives -0.28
